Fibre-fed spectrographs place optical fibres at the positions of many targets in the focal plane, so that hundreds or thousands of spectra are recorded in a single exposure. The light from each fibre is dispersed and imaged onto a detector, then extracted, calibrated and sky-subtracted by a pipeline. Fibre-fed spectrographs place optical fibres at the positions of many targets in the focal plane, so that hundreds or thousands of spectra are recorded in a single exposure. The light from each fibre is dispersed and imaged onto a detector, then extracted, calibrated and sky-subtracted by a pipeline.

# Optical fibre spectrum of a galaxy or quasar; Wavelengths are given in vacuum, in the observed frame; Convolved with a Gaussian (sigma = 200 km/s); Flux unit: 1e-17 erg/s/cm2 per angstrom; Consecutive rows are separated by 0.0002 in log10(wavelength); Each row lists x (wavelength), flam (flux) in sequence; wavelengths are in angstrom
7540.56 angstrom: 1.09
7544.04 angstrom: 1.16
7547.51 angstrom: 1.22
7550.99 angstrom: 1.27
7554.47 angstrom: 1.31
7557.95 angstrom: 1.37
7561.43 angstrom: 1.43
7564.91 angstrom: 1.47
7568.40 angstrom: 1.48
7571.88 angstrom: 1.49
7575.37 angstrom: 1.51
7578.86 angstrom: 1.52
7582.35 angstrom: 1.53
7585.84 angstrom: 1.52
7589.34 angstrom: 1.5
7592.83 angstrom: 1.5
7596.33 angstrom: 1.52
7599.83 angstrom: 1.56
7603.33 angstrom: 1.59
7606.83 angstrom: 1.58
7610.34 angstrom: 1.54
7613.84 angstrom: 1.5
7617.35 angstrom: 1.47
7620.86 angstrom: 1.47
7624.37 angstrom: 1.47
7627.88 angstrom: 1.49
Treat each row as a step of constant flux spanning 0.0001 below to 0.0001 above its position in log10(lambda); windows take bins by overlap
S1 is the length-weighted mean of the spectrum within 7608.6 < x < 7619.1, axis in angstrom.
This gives 1.5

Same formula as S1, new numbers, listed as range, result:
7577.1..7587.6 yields 1.52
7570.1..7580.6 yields 1.51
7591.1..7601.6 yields 1.53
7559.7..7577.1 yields 1.48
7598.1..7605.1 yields 1.58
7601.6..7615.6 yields 1.55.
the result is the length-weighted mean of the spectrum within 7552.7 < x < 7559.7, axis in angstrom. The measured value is 1.34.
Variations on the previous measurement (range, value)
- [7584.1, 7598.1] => 1.51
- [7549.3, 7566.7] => 1.37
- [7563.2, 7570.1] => 1.47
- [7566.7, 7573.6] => 1.49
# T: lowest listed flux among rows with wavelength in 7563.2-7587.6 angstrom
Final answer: 1.47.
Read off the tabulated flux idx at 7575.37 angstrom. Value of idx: 1.51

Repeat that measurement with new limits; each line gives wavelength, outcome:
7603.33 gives 1.59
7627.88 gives 1.49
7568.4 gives 1.48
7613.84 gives 1.5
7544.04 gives 1.16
